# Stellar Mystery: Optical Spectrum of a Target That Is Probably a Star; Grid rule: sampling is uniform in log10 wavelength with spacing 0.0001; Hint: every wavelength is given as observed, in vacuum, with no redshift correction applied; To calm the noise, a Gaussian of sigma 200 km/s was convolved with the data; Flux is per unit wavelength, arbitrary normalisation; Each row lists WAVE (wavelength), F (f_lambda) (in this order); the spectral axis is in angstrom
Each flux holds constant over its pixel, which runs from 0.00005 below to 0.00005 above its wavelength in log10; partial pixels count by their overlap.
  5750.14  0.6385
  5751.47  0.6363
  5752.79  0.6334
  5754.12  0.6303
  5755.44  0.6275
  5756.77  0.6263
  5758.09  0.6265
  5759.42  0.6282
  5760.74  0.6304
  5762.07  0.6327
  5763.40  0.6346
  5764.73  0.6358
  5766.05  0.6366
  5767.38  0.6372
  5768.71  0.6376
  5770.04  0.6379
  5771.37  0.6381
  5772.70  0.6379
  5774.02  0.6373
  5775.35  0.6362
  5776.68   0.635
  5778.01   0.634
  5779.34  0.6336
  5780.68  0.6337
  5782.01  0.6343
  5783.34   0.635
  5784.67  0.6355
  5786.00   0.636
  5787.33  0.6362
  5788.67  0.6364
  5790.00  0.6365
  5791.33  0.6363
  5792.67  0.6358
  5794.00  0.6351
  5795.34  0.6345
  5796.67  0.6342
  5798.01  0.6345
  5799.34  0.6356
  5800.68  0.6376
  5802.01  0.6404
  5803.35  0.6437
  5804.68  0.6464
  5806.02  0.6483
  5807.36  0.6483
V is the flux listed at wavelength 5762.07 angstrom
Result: 0.6327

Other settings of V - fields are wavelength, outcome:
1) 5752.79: 0.6334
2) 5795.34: 0.6345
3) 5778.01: 0.634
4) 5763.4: 0.6346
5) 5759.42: 0.6282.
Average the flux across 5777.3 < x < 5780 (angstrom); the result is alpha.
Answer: 0.634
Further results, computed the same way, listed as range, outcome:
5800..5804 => 0.64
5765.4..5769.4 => 0.636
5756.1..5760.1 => 0.628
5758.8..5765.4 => 0.633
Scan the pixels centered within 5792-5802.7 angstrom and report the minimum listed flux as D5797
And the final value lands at 0.6342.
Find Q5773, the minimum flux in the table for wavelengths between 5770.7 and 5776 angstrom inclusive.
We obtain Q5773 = 0.6362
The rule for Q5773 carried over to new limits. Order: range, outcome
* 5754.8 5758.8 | 0.6263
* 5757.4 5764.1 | 0.6265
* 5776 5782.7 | 0.6336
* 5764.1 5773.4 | 0.6358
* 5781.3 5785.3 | 0.6343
